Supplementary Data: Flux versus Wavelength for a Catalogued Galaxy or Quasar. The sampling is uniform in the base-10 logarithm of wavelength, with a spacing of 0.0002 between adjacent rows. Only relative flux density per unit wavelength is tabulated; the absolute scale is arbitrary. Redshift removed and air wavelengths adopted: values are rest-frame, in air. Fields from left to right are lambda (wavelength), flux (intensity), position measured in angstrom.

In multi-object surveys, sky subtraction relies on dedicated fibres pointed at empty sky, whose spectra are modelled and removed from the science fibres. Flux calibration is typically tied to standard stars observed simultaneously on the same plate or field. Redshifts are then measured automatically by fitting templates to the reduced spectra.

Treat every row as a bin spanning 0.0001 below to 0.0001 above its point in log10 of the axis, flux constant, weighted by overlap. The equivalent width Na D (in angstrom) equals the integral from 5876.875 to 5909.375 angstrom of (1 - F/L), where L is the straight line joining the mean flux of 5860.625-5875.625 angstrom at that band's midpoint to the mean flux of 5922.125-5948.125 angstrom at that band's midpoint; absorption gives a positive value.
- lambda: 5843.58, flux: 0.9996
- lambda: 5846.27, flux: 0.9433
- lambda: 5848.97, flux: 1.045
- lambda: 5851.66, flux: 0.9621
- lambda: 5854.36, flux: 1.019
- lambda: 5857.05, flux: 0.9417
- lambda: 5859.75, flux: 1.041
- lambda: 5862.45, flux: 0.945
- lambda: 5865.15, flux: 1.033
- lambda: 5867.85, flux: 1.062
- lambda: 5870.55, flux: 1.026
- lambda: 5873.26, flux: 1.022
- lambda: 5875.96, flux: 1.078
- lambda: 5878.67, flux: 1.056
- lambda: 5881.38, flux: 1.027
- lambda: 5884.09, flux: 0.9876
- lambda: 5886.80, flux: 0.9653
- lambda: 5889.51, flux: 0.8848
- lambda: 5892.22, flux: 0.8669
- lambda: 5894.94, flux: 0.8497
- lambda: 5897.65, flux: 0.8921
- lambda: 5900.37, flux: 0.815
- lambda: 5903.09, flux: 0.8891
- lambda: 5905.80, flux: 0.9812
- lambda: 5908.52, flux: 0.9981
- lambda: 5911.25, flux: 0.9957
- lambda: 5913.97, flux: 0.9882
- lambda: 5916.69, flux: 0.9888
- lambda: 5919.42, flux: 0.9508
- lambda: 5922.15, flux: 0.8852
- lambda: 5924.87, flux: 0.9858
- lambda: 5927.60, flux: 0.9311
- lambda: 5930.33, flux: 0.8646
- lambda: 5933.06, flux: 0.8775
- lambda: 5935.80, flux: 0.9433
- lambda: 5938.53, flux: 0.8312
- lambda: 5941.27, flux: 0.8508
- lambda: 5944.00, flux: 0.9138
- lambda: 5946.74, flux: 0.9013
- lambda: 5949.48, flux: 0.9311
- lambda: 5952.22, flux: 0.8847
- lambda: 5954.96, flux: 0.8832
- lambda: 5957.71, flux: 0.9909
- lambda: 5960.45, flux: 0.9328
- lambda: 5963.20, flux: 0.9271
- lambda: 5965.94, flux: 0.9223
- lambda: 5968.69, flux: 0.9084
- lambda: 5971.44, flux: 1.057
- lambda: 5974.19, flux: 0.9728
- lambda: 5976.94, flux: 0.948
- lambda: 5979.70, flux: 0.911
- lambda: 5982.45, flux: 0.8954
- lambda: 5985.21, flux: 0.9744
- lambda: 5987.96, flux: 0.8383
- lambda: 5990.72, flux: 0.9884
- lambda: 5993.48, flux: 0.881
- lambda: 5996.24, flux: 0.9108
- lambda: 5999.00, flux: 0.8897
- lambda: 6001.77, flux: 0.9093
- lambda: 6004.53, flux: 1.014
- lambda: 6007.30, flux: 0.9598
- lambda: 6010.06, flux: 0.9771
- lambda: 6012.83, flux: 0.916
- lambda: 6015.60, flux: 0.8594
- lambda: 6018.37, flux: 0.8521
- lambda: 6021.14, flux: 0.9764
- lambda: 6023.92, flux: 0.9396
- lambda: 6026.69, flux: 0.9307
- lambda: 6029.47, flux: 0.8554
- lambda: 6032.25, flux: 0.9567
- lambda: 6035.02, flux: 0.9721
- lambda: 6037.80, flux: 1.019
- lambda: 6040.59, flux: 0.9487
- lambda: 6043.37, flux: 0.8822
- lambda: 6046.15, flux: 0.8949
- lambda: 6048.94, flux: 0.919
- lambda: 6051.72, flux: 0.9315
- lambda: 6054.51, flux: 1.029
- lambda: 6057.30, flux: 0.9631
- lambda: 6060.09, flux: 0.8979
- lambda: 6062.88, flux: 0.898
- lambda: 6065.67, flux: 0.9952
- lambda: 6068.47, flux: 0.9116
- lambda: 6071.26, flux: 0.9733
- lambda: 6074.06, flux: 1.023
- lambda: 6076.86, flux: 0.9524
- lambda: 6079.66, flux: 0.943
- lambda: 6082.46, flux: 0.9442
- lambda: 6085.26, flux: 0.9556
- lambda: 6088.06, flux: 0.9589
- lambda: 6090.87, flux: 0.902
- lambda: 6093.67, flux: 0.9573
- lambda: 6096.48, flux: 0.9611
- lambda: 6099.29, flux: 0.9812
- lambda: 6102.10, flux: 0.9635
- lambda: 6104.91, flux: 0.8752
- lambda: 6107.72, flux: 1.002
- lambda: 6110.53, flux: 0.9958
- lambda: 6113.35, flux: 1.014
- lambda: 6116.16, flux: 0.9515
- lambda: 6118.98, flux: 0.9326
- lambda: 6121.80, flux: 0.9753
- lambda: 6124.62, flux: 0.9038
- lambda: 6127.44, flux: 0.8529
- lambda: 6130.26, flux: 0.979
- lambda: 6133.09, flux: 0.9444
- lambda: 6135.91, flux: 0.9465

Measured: 1.4 angstrom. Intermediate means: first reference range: 1.02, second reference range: 0.899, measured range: 0.935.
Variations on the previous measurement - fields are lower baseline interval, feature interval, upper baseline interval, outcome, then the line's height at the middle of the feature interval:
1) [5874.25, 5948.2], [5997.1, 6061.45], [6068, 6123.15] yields 1.07 angstrom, 0.95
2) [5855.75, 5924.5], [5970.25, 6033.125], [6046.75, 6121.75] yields 1.94 angstrom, 0.96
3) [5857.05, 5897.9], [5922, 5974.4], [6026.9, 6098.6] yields 2.68 angstrom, 0.969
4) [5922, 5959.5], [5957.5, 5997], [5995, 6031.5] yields -0.92 angstrom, 0.915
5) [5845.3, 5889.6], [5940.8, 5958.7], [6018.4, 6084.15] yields 1.27 angstrom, 0.978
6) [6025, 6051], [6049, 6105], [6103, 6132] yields -0.73 angstrom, 0.94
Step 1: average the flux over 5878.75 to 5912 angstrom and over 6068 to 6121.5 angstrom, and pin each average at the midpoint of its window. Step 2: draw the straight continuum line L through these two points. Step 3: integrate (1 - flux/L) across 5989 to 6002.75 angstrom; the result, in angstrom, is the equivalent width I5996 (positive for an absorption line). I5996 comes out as 0.5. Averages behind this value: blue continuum 0.933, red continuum 0.959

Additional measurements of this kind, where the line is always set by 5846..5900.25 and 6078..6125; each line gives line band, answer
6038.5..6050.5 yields 0.5 angstrom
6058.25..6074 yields 0.3 angstrom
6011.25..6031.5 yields 1.2 angstrom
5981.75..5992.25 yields 0.5 angstrom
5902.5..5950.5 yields 2.2 angstrom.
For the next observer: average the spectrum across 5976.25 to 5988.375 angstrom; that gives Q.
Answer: 0.917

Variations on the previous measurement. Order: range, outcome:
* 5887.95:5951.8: 0.914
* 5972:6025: 0.929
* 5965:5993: 0.94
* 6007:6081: 0.94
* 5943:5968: 0.92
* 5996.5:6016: 0.935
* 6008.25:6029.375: 0.918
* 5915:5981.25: 0.925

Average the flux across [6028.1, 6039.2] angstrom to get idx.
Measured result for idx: 0.951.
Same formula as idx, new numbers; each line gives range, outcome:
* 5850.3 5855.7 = 0.991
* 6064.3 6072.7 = 0.96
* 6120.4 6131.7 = 0.928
